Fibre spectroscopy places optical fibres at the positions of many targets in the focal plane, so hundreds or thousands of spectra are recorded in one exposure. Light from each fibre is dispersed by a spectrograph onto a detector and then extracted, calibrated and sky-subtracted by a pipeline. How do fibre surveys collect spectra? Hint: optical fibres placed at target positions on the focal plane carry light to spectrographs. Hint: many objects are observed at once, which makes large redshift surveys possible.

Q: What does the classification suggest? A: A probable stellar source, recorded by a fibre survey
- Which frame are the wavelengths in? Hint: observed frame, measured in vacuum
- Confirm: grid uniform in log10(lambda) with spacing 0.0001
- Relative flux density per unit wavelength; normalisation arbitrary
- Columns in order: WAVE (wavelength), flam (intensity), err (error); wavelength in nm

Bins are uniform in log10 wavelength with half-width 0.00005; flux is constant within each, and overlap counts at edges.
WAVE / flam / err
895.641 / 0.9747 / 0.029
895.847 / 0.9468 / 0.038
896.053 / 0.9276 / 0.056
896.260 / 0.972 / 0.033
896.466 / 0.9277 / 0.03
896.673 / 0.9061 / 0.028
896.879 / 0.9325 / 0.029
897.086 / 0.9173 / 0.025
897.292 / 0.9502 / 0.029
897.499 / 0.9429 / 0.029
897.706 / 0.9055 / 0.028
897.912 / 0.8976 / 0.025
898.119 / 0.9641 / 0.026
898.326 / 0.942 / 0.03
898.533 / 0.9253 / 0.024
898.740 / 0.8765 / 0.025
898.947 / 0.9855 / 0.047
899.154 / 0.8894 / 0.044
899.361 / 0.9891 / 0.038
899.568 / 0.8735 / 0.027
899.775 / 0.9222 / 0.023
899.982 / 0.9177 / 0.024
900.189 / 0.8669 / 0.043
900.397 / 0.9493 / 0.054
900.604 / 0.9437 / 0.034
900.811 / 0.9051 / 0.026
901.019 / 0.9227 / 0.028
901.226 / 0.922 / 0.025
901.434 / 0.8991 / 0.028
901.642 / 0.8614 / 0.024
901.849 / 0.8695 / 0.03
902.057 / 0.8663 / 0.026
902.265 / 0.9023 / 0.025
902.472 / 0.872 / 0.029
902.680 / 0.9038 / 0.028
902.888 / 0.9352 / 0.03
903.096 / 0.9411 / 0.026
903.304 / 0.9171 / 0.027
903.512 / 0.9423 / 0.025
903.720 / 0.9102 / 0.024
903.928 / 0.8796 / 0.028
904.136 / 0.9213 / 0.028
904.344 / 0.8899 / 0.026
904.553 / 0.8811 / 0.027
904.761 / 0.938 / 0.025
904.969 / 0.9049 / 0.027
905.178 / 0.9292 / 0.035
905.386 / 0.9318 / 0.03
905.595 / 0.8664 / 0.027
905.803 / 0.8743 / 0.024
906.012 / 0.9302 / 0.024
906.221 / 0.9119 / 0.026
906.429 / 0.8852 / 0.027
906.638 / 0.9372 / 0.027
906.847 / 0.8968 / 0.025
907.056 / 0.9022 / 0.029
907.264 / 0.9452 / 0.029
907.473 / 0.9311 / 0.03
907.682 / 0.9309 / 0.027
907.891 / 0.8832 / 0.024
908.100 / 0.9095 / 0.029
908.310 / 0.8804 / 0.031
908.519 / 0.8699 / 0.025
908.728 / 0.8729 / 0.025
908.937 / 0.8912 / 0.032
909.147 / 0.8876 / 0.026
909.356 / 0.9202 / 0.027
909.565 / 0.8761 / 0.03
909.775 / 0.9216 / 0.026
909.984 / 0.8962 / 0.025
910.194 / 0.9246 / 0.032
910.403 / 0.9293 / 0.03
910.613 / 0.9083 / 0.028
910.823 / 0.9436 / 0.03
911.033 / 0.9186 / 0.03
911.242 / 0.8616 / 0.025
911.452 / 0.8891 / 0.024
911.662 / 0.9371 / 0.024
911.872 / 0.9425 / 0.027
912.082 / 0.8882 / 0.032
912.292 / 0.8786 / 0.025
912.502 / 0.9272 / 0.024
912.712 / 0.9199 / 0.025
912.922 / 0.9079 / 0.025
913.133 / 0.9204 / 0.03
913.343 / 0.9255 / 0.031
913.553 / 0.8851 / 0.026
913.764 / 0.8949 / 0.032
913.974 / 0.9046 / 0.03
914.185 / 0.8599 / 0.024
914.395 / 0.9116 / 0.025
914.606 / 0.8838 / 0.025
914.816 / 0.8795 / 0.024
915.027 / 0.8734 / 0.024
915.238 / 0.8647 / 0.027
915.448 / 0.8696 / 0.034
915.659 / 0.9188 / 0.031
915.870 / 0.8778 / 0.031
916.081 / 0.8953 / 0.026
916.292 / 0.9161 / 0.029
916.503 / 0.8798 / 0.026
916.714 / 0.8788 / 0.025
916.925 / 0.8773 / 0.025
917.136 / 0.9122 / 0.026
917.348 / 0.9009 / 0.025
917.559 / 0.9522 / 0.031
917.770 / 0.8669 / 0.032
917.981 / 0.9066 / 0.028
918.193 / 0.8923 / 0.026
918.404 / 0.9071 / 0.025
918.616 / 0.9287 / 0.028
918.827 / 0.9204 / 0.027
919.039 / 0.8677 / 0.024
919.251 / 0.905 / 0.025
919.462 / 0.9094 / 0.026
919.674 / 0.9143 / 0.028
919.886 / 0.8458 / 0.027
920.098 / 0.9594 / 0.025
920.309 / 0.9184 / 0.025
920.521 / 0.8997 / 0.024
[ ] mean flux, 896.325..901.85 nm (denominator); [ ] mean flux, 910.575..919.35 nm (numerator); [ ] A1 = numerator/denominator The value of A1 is 0.98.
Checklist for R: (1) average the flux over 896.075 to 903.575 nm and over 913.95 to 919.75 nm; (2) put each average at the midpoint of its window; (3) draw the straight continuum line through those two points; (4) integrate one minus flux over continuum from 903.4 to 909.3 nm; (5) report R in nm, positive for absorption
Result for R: 0.03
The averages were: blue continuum 0.918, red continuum 0.895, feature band 0.905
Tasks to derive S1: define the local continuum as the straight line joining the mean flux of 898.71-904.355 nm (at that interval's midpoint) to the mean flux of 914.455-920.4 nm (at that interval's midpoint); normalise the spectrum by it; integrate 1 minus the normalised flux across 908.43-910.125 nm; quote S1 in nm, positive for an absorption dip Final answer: 0.021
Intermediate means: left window 0.911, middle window 0.893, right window 0.897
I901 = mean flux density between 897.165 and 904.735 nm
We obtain 0.914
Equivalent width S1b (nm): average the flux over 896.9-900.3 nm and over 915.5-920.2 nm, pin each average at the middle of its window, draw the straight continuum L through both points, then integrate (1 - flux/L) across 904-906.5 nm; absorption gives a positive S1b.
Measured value 0.03 nm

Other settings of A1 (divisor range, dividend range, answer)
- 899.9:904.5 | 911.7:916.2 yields 0.99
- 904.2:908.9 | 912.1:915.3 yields 0.99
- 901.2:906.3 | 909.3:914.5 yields 1.00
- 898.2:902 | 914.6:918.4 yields 0.98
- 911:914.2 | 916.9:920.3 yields 1.00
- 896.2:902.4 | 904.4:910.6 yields 0.99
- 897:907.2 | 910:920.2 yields 0.99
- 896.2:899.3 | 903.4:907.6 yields 0.98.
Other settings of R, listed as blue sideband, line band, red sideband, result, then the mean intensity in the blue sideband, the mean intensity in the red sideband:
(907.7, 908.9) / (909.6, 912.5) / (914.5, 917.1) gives -0.079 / 0.887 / 0.885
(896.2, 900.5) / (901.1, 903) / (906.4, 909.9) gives 0.050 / 0.926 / 0.903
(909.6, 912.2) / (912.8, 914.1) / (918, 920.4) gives 0.006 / 0.912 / 0.906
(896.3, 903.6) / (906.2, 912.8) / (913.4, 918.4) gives -0.033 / 0.917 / 0.892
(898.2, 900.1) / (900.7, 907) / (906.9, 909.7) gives 0.049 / 0.925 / 0.9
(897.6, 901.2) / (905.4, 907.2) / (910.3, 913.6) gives 0.026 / 0.922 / 0.912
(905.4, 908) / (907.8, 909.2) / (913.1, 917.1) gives 0.031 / 0.909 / 0.89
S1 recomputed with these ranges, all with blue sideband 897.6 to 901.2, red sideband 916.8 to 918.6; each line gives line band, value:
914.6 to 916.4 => 0.037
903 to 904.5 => 0.007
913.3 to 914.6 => 0.018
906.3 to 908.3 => 0.004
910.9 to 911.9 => 0.001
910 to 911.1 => -0.015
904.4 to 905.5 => 0.001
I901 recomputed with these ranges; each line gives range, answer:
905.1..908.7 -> 0.906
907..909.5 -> 0.902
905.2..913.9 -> 0.906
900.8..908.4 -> 0.906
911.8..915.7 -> 0.897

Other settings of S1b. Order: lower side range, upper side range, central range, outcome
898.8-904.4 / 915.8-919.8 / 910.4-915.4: 0.01 nm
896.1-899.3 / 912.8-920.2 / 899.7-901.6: 0.02 nm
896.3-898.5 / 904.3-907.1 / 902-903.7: 0.01 nm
